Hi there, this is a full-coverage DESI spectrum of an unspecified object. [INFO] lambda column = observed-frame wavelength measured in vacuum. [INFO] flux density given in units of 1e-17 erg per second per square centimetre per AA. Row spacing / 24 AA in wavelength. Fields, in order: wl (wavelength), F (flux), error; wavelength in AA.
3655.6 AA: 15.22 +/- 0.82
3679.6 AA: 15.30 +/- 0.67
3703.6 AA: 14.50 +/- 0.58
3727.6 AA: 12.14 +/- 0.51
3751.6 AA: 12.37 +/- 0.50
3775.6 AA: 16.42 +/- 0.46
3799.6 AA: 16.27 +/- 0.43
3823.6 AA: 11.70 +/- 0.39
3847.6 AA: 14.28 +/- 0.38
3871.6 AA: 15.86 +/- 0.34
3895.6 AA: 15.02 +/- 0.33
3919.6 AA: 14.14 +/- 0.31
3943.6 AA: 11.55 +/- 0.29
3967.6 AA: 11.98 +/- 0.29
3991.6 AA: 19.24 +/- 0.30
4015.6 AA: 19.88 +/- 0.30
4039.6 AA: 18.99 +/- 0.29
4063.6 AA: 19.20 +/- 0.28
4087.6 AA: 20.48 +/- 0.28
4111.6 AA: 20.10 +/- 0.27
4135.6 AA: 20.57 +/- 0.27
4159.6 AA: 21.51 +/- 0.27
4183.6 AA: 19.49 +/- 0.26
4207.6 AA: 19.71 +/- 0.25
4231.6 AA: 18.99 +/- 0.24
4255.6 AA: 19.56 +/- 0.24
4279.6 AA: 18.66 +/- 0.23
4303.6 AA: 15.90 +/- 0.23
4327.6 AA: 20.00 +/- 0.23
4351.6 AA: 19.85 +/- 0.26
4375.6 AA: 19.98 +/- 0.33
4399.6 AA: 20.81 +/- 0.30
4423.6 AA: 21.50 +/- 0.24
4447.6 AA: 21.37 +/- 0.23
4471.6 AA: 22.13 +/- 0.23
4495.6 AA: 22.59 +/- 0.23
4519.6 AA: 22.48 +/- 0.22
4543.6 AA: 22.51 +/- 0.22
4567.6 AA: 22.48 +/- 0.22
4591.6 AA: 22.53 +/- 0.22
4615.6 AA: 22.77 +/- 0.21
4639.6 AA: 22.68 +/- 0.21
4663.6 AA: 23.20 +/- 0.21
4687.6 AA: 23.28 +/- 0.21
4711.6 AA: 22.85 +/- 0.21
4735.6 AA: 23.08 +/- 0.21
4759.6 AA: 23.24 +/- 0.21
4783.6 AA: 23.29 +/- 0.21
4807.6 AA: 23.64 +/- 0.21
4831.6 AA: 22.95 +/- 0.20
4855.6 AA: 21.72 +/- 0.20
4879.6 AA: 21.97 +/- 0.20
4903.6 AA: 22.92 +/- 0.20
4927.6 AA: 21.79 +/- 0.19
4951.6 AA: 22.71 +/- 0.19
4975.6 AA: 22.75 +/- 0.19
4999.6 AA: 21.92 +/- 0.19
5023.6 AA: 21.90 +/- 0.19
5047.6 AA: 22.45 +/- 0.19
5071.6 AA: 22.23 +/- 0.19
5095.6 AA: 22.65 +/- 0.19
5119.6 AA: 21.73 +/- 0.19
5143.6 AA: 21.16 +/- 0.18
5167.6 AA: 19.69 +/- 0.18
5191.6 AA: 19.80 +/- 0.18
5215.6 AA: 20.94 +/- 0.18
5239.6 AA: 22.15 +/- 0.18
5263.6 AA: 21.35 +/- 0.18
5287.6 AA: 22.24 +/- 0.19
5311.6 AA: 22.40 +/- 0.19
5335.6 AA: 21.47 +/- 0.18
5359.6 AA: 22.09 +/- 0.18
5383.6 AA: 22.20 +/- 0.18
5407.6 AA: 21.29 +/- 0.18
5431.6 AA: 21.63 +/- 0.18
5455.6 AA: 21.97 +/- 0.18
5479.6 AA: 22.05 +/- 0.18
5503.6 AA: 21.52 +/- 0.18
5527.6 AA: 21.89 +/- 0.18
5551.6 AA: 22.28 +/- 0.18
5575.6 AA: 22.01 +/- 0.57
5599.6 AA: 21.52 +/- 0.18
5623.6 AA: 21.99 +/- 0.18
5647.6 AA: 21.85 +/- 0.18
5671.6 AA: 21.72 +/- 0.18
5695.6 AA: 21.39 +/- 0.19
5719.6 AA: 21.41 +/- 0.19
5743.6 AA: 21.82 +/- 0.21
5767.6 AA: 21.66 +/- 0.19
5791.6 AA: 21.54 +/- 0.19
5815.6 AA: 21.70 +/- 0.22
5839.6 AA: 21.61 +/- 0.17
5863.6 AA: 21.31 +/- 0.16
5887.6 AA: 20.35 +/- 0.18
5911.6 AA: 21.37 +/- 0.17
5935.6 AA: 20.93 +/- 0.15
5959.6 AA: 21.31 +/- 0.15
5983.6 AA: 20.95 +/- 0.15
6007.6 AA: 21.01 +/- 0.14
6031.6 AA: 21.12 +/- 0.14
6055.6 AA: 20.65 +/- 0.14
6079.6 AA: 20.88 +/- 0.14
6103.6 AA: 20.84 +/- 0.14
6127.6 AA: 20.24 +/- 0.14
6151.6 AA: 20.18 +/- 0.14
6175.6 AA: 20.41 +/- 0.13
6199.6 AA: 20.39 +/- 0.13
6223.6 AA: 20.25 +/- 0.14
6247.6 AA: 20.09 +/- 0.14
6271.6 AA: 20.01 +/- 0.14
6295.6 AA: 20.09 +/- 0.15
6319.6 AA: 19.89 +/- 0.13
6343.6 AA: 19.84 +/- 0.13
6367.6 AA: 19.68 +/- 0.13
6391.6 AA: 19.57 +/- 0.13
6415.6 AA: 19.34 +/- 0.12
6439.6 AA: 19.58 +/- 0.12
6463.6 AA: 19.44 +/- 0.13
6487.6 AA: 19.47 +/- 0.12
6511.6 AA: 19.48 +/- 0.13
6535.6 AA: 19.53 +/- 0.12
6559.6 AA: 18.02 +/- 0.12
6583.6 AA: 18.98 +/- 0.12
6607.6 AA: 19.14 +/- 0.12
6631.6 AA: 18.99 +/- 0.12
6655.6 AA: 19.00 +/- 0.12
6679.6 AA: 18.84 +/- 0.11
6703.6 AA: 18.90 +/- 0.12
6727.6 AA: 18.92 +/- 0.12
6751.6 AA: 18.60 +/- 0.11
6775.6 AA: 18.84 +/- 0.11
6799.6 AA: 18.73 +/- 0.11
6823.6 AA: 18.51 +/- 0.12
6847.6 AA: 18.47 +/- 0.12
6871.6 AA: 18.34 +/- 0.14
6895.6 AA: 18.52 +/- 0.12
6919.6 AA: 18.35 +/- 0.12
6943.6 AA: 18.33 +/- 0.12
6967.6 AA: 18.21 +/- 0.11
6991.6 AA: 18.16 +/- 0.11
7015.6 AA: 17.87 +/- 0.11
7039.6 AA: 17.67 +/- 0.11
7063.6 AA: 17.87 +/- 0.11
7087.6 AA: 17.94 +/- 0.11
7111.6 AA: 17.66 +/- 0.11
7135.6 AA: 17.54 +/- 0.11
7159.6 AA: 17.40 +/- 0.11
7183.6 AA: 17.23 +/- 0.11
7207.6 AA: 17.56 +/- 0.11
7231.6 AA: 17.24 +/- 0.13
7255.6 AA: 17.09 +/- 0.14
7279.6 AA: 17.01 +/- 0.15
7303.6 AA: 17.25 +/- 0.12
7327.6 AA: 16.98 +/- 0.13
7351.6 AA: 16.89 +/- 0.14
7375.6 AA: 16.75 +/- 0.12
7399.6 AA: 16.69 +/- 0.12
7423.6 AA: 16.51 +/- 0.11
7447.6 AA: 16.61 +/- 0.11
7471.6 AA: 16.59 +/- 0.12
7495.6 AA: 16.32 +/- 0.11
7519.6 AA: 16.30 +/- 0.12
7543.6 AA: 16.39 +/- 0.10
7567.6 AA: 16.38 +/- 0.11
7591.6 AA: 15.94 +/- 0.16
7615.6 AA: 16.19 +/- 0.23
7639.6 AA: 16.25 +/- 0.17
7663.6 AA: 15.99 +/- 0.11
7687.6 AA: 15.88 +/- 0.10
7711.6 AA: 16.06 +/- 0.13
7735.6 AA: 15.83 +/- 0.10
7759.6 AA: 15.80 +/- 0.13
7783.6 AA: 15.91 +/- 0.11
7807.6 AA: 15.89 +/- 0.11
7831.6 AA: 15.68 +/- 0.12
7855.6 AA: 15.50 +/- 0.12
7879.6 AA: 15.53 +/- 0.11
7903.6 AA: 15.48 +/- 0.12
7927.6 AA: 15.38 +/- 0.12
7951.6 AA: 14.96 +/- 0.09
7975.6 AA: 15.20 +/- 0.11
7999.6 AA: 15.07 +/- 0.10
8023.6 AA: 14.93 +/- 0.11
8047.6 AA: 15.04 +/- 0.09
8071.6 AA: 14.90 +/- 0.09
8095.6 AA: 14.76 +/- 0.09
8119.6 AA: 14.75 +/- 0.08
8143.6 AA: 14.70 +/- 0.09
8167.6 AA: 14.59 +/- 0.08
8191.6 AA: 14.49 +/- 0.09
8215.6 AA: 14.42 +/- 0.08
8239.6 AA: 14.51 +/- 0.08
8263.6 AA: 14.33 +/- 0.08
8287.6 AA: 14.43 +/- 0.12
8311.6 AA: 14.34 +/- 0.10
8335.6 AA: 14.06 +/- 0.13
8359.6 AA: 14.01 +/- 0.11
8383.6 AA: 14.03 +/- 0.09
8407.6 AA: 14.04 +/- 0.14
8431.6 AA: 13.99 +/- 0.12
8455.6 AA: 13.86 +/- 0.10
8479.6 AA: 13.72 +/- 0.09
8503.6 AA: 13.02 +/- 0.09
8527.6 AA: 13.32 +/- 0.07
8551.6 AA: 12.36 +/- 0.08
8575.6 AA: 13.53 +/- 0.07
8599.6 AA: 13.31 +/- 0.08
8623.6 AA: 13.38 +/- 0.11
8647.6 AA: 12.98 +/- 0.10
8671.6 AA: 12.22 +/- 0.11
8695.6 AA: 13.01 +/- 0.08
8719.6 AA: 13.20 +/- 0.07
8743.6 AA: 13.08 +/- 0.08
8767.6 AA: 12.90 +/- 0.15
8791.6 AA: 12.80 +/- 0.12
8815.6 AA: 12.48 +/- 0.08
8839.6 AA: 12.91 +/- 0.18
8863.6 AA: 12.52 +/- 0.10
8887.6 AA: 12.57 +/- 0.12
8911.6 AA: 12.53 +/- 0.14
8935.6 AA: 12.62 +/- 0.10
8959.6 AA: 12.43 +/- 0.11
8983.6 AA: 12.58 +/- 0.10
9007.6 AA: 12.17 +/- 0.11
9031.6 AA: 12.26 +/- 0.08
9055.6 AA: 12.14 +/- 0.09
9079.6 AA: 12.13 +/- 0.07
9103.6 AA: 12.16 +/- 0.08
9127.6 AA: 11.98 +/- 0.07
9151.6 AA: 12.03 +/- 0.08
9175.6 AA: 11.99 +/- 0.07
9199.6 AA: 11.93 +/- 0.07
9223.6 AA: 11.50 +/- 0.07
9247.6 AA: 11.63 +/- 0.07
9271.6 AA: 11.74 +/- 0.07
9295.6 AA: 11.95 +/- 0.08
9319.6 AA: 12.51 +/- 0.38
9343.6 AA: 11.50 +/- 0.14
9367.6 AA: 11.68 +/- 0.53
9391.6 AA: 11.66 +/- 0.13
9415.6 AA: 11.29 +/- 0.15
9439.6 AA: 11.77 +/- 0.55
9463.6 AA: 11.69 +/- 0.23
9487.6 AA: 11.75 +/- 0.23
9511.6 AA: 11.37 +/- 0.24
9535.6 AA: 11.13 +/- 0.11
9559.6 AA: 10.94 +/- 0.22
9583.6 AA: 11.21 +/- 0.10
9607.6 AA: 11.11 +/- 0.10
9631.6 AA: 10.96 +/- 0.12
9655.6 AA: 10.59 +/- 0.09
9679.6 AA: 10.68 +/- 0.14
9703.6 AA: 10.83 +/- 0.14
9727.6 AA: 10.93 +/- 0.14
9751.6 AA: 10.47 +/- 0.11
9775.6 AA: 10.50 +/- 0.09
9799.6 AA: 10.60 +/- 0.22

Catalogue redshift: 0.000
